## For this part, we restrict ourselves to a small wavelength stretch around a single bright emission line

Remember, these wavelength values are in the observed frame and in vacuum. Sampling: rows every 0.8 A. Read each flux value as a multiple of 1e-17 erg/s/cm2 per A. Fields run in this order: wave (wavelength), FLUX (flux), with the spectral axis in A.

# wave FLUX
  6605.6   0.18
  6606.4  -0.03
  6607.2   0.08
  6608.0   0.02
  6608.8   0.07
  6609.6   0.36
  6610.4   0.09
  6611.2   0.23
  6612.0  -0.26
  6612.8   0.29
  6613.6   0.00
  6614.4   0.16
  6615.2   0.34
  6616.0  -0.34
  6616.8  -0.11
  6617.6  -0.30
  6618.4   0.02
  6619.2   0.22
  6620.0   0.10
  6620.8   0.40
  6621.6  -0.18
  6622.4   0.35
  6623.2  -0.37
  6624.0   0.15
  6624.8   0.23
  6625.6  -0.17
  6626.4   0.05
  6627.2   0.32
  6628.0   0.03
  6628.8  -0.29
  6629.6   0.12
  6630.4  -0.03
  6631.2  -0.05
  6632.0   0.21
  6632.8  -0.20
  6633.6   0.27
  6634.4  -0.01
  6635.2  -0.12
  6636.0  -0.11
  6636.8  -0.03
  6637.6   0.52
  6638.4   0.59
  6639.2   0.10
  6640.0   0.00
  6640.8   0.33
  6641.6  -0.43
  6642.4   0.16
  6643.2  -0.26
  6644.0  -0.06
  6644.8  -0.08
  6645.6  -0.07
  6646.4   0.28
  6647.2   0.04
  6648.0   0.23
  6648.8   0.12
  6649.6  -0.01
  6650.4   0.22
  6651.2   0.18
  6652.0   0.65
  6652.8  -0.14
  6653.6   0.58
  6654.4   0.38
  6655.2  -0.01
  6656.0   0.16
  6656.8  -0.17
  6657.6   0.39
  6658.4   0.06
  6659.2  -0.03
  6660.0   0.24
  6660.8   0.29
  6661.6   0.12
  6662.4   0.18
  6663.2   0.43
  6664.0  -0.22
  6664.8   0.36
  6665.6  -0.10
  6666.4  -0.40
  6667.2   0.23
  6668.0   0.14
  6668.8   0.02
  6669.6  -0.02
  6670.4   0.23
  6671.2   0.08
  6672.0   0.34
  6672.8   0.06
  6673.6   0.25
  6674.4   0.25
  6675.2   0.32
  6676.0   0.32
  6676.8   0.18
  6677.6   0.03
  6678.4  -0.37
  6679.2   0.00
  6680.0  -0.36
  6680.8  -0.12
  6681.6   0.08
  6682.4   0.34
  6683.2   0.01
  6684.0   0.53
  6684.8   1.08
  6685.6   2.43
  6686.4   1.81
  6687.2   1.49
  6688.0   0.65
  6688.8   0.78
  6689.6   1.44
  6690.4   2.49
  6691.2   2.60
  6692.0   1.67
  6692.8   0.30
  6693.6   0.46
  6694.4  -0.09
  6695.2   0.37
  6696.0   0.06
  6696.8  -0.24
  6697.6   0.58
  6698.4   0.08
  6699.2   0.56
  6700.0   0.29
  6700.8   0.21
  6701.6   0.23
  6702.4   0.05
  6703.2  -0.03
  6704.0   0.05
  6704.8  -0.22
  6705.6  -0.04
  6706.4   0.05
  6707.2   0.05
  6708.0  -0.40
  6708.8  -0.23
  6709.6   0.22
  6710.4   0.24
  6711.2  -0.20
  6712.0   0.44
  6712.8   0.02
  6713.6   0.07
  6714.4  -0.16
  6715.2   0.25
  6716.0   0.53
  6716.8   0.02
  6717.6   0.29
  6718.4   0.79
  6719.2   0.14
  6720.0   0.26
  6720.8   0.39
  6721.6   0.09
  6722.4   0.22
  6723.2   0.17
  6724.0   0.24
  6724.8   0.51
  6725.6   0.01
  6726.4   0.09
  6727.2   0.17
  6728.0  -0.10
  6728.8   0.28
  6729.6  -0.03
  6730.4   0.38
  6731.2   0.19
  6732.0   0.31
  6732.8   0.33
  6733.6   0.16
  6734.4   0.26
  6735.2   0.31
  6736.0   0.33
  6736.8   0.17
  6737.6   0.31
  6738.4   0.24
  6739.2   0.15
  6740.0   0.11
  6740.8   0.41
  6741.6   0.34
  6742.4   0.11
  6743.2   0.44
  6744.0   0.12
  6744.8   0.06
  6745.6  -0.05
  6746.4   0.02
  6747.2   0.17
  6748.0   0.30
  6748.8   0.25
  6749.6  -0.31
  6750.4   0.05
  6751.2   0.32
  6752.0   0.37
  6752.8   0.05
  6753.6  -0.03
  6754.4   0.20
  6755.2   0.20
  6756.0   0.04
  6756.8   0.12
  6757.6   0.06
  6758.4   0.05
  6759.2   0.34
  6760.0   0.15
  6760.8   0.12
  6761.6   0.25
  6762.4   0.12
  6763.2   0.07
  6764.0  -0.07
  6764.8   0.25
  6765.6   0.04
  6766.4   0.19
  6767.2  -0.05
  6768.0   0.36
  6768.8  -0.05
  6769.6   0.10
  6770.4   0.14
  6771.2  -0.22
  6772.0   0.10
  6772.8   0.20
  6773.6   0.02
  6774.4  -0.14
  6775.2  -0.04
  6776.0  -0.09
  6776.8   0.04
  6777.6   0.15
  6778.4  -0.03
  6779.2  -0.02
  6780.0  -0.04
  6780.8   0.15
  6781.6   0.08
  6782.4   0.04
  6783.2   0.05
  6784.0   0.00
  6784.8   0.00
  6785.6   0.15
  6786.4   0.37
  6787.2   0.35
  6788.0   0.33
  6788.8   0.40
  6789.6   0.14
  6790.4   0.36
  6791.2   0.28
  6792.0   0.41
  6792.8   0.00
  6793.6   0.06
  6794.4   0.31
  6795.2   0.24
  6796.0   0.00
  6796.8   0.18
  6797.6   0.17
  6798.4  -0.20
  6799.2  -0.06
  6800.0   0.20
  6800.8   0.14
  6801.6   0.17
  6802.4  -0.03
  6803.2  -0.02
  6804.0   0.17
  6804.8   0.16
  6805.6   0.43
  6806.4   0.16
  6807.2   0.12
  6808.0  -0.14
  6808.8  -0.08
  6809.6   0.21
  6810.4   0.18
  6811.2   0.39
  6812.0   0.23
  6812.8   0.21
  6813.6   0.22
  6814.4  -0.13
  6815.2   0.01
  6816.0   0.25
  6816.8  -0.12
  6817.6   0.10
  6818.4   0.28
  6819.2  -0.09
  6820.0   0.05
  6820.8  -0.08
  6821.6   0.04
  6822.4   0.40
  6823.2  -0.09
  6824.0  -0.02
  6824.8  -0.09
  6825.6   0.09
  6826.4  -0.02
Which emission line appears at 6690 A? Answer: [O II]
